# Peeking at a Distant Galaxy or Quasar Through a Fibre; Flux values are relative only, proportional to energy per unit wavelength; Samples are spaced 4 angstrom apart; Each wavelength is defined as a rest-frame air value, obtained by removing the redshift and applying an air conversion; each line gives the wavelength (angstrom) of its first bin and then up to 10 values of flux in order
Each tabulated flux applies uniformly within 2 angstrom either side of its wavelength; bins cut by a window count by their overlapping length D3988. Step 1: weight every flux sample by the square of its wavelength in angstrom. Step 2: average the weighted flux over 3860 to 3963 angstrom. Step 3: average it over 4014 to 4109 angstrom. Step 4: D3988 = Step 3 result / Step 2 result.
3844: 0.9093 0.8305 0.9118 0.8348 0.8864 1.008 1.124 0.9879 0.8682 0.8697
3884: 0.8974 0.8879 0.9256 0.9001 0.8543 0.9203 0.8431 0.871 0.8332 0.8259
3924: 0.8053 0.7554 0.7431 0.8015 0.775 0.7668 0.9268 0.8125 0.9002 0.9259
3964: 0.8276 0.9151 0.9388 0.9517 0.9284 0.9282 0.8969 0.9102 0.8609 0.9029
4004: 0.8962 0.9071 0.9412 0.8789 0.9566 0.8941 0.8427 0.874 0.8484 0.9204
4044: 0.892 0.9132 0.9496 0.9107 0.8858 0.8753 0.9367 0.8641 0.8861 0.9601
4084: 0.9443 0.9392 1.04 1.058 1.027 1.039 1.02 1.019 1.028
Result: 1.2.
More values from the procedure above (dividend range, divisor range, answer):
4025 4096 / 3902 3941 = 1.20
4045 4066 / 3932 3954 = 1.18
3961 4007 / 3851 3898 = 1.03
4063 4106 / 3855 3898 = 1.15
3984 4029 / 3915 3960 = 1.14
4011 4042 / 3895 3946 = 1.15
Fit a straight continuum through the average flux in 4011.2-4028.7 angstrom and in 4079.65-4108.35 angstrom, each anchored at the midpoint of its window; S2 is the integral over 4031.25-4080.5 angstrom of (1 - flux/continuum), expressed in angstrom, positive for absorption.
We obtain 2.7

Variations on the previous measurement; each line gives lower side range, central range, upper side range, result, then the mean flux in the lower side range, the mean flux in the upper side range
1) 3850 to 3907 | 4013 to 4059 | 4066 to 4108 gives 2.9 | 0.918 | 0.972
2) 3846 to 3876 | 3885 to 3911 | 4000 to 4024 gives 1.2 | 0.936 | 0.913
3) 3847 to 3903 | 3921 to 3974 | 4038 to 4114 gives 5.2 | 0.915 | 0.952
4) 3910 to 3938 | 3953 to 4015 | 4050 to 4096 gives -3.7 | 0.805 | 0.932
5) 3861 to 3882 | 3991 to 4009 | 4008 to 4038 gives 0.2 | 0.968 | 0.892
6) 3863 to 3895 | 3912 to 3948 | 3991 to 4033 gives 4.9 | 0.943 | 0.897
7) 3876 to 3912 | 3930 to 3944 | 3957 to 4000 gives 1.9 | 0.885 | 0.908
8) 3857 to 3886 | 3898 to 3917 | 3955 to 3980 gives 1.4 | 0.945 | 0.912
